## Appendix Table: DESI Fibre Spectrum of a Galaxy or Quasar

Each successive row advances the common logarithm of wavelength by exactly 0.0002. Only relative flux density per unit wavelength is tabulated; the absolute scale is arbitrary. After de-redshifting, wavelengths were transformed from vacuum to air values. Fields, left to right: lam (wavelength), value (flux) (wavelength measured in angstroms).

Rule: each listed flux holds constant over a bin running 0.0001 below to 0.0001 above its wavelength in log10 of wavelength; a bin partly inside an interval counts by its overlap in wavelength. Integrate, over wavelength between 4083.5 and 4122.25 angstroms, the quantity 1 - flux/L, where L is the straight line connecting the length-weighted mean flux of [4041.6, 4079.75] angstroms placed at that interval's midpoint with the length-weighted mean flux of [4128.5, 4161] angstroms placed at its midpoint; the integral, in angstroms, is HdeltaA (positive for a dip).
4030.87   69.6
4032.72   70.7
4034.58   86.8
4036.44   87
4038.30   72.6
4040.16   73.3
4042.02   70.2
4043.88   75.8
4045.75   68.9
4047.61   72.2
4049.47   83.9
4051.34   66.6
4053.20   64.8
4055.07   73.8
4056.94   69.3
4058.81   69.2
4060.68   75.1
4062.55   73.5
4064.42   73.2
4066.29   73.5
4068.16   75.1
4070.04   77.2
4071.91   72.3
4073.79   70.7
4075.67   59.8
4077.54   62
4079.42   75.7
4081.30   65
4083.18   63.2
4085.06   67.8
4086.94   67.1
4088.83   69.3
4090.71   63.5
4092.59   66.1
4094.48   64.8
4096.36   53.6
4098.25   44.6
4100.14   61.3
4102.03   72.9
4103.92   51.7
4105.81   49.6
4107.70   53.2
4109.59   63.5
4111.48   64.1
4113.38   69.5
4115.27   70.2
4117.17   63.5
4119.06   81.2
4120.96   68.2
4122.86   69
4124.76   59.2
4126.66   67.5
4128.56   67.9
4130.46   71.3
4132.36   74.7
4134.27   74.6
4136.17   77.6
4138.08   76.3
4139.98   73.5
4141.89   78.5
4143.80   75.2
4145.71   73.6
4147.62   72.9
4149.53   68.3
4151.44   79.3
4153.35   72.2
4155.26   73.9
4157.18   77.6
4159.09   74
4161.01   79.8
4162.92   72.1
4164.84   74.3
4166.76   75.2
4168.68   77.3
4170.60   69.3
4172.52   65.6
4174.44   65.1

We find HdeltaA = 5.1 angstroms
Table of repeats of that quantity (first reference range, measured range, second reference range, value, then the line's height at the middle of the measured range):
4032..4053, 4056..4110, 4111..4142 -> 5.5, 73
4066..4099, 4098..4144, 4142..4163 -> 2.3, 70.9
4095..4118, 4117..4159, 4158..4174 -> -3.7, 67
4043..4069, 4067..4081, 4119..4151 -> 0.4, 72.4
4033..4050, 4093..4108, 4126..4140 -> 3.5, 74.2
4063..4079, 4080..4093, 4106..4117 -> 0.3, 67.8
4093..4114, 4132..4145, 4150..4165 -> -1.2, 69.5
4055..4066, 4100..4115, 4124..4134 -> 1.9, 69.8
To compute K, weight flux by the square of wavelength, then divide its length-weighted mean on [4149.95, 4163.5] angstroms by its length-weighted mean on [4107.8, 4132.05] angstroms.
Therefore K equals 1.14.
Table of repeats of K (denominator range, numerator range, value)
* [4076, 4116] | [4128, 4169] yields 1.22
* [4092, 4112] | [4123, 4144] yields 1.25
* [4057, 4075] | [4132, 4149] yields 1.07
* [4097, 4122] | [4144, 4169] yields 1.22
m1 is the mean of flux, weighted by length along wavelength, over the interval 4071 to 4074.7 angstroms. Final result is 71.4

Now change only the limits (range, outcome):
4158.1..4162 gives 77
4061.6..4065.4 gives 73.4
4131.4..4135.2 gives 74.6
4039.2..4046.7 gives 72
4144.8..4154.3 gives 73.3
